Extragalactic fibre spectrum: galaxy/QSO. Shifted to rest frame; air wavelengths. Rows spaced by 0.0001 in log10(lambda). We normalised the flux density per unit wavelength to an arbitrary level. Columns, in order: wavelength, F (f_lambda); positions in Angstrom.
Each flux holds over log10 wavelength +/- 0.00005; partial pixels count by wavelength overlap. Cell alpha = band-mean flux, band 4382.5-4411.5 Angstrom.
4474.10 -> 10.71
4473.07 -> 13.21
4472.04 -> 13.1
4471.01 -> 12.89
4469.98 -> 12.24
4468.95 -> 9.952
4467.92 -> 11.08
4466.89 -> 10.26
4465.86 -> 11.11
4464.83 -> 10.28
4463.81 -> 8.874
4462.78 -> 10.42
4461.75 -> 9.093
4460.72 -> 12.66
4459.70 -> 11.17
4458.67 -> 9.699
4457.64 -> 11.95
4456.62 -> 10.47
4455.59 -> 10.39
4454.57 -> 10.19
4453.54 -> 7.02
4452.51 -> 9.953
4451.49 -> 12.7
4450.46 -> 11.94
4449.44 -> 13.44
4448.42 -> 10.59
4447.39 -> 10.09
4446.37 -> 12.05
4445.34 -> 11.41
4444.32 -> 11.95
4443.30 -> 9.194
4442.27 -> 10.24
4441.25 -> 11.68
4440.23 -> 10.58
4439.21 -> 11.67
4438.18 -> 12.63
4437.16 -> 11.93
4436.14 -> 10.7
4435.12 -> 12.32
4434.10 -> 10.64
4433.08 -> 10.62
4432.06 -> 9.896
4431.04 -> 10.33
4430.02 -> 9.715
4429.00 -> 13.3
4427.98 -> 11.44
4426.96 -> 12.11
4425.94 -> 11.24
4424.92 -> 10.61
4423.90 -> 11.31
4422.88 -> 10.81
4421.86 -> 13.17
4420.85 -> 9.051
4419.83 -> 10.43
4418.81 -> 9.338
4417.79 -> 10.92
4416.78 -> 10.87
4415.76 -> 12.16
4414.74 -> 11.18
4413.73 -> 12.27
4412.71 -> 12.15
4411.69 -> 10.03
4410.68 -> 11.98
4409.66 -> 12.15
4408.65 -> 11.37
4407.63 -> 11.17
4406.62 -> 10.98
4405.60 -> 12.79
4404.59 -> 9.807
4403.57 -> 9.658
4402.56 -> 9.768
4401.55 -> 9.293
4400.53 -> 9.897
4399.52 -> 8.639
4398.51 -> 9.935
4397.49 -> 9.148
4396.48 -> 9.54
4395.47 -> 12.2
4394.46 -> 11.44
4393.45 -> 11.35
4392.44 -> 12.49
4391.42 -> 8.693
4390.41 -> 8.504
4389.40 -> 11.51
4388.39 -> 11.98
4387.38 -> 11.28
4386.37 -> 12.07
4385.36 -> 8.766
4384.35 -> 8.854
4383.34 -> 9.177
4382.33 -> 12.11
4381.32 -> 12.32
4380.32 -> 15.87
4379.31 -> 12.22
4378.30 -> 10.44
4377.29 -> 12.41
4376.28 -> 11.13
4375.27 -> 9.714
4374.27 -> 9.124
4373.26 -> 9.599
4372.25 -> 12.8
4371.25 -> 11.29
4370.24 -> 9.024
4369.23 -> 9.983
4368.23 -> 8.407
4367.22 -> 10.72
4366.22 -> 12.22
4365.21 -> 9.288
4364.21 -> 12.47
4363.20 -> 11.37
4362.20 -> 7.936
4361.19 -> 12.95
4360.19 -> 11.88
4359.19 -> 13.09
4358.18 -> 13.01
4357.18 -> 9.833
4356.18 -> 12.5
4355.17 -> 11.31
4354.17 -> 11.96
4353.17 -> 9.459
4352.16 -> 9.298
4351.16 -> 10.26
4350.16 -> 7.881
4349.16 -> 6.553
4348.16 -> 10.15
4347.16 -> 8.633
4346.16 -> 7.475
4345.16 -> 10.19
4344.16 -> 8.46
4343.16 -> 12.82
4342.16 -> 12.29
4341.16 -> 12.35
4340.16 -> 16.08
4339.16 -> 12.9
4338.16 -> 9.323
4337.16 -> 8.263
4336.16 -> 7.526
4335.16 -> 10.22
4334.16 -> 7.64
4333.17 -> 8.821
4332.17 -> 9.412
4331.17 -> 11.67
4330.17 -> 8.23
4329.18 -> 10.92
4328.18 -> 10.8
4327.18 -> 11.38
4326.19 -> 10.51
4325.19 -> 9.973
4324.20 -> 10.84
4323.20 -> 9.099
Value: 10.5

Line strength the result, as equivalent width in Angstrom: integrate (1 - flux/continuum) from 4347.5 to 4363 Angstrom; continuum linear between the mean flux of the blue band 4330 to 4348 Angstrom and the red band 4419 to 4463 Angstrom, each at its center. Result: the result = -0.4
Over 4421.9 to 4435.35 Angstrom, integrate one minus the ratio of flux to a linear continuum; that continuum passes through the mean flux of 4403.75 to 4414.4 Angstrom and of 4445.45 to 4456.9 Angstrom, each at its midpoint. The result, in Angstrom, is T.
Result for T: 0.0 Angstrom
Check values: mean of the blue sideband 11.4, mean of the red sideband 10.8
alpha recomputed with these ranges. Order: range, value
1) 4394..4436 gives 10.9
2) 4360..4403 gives 10.7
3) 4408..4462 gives 11.1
